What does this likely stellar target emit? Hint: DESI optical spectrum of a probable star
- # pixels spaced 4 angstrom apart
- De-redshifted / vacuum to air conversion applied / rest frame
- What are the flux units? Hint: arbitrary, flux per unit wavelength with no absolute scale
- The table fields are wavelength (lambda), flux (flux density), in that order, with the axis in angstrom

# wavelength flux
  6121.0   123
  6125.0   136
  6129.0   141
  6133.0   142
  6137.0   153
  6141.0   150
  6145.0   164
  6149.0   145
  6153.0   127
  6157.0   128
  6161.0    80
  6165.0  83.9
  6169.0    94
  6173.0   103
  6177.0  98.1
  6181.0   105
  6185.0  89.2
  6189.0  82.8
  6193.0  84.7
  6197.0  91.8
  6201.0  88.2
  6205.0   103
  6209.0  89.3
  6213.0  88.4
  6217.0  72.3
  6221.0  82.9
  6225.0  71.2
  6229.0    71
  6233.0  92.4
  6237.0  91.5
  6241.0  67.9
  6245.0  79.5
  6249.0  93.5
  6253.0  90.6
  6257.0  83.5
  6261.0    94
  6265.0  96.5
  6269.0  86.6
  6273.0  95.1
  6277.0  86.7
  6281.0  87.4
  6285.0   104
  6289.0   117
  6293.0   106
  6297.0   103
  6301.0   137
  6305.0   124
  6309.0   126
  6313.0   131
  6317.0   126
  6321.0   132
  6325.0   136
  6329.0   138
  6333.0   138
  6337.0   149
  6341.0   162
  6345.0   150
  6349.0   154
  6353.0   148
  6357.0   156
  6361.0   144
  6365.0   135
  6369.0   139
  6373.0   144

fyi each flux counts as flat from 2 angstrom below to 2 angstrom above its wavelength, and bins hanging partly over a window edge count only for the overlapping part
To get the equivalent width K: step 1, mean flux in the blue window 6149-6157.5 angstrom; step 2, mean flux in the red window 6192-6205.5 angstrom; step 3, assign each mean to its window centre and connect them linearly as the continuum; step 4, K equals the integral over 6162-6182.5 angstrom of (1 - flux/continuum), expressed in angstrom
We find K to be 3.3 angstrom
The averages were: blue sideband 132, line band 95.8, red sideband 91.2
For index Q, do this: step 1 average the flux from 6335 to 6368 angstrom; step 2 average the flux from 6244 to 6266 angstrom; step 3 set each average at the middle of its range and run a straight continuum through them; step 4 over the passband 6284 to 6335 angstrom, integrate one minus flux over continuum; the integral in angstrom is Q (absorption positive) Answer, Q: -0.6 angstrom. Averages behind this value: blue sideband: 89.7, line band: 125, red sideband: 149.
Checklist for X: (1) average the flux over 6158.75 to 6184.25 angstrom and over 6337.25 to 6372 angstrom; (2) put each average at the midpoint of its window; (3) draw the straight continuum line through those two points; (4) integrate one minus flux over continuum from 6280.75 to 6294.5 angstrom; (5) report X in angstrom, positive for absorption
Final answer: 2.5 angstrom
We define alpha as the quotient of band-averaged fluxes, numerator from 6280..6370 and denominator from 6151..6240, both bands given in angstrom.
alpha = 1.5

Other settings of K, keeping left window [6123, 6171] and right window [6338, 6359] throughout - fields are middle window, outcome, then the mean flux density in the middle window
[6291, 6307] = 3.3 angstrom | 118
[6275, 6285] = 3.8 angstrom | 90.4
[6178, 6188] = 2.8 angstrom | 95.8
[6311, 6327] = 2.0 angstrom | 131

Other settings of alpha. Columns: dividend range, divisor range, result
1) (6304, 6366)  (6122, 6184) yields 1.15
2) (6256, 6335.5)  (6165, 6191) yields 1.20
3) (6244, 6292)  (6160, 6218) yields 1.03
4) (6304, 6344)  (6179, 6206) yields 1.49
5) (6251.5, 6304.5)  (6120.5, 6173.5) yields 0.78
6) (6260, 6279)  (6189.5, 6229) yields 1.08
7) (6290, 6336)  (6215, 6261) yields 1.55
